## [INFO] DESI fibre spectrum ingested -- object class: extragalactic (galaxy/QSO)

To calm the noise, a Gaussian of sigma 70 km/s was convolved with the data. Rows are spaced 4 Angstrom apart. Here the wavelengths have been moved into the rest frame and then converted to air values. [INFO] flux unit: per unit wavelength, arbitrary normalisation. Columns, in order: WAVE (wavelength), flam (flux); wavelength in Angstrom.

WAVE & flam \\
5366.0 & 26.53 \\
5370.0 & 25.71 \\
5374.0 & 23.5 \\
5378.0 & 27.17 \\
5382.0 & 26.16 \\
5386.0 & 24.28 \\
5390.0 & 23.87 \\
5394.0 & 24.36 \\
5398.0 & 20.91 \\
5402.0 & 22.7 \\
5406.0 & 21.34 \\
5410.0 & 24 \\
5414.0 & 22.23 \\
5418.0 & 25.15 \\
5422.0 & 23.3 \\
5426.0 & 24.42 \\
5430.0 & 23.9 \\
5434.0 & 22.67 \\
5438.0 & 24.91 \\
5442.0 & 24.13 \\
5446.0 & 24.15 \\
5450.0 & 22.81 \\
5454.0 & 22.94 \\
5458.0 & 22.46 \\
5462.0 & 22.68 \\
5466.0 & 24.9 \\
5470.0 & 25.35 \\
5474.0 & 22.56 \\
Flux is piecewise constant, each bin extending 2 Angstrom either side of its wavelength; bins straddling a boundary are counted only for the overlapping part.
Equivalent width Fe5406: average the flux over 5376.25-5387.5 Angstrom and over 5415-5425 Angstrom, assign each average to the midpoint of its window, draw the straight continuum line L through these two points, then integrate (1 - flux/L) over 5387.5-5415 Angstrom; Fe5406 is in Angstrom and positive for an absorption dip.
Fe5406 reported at 2.4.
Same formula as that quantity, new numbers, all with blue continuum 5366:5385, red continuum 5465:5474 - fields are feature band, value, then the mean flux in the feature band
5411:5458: 2.5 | 23.6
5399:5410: 1.3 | 22.3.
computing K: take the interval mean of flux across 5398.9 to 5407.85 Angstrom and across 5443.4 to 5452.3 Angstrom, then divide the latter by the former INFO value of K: 1.07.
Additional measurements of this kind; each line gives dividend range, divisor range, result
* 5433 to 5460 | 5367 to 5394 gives 0.93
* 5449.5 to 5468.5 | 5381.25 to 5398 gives 0.96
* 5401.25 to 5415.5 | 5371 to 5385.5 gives 0.89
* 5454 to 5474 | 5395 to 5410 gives 1.07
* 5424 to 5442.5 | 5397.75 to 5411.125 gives 1.08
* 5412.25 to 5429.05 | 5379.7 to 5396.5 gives 0.97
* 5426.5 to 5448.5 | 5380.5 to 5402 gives 1.01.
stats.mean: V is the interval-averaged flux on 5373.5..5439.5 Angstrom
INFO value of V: 23.8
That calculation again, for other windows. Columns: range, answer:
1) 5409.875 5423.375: 23.6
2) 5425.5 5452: 23.8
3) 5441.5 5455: 23.5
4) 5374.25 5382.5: 26.1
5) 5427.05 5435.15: 23.5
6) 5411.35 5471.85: 23.7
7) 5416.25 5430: 24.2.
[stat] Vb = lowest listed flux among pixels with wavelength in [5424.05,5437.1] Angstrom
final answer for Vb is 22.67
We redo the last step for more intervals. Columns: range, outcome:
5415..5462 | 22.46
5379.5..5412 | 20.91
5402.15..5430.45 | 21.34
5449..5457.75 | 22.81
